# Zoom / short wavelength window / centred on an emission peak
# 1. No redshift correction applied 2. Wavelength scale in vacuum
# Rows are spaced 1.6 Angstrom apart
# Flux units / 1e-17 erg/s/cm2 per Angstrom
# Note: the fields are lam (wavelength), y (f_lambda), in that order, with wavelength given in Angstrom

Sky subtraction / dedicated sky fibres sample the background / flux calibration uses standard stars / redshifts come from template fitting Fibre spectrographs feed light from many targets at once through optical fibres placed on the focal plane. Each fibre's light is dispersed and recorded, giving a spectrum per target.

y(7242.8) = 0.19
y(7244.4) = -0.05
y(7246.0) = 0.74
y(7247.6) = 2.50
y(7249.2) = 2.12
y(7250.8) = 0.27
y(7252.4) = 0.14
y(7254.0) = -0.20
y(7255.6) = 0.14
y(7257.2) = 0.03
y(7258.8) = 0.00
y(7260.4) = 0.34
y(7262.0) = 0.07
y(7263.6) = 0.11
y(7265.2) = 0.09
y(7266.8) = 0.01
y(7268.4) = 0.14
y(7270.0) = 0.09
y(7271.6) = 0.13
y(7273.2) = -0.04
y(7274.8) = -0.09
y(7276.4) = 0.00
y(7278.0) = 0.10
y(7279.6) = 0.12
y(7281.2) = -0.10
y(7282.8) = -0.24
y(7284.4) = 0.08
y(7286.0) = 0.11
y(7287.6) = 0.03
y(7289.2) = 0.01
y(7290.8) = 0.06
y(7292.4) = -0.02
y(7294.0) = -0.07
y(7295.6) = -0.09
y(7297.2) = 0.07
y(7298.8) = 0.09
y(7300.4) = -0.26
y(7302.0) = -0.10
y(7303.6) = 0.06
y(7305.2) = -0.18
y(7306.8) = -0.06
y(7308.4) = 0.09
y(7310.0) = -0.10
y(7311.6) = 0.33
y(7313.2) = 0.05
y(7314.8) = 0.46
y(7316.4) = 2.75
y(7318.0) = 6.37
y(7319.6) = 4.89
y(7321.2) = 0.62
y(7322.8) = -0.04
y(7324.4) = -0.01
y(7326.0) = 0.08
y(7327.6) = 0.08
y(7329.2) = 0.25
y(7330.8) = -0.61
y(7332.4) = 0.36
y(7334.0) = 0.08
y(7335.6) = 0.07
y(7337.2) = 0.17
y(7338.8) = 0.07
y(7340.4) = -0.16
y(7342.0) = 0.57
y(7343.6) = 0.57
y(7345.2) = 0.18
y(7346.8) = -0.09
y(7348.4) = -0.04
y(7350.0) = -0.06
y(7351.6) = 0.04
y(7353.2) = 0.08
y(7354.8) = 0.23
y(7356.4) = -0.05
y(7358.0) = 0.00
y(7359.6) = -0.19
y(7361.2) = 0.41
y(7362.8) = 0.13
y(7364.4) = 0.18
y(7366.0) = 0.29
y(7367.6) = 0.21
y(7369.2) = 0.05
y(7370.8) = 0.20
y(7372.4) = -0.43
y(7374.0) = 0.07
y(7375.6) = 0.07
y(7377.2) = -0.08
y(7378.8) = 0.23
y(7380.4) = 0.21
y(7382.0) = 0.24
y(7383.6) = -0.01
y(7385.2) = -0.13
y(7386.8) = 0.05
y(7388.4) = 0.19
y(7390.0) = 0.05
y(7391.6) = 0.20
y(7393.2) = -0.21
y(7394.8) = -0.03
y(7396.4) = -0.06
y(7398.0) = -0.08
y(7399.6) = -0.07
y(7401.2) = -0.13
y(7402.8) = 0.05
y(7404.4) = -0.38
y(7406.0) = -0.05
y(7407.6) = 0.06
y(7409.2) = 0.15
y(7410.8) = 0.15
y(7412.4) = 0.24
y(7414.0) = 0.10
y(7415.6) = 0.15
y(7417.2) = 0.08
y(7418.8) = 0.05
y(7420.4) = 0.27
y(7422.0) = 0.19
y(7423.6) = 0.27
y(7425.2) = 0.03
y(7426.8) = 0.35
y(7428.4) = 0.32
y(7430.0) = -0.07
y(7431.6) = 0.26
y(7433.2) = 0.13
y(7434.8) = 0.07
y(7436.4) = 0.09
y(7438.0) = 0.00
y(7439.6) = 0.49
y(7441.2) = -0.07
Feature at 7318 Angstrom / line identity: [O III] 5007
